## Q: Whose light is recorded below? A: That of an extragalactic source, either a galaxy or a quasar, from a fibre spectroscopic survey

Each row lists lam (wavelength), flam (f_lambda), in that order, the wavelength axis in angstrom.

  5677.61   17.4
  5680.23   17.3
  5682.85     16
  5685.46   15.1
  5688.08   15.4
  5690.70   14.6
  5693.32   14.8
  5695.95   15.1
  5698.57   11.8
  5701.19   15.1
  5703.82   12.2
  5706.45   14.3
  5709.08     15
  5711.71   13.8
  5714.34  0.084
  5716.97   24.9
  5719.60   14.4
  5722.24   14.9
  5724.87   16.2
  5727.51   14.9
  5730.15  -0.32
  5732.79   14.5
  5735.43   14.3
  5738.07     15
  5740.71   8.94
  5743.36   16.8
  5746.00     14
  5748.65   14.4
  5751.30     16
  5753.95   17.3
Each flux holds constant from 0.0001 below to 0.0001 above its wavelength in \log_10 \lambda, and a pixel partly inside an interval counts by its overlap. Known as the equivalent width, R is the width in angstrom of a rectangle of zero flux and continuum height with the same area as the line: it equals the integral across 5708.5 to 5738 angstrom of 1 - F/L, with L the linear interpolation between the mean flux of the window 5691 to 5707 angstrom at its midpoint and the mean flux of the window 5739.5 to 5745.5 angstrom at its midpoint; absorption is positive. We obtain 1.0 angstrom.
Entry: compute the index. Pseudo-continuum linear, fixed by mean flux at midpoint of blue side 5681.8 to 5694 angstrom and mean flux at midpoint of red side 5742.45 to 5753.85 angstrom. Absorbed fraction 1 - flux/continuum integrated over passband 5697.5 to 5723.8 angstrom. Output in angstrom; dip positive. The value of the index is 2.76 angstrom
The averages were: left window 15.2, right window 15.5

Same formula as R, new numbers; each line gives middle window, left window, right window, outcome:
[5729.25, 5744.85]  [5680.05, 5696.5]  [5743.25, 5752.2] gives 3.3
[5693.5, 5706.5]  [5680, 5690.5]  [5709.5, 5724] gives 0.9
